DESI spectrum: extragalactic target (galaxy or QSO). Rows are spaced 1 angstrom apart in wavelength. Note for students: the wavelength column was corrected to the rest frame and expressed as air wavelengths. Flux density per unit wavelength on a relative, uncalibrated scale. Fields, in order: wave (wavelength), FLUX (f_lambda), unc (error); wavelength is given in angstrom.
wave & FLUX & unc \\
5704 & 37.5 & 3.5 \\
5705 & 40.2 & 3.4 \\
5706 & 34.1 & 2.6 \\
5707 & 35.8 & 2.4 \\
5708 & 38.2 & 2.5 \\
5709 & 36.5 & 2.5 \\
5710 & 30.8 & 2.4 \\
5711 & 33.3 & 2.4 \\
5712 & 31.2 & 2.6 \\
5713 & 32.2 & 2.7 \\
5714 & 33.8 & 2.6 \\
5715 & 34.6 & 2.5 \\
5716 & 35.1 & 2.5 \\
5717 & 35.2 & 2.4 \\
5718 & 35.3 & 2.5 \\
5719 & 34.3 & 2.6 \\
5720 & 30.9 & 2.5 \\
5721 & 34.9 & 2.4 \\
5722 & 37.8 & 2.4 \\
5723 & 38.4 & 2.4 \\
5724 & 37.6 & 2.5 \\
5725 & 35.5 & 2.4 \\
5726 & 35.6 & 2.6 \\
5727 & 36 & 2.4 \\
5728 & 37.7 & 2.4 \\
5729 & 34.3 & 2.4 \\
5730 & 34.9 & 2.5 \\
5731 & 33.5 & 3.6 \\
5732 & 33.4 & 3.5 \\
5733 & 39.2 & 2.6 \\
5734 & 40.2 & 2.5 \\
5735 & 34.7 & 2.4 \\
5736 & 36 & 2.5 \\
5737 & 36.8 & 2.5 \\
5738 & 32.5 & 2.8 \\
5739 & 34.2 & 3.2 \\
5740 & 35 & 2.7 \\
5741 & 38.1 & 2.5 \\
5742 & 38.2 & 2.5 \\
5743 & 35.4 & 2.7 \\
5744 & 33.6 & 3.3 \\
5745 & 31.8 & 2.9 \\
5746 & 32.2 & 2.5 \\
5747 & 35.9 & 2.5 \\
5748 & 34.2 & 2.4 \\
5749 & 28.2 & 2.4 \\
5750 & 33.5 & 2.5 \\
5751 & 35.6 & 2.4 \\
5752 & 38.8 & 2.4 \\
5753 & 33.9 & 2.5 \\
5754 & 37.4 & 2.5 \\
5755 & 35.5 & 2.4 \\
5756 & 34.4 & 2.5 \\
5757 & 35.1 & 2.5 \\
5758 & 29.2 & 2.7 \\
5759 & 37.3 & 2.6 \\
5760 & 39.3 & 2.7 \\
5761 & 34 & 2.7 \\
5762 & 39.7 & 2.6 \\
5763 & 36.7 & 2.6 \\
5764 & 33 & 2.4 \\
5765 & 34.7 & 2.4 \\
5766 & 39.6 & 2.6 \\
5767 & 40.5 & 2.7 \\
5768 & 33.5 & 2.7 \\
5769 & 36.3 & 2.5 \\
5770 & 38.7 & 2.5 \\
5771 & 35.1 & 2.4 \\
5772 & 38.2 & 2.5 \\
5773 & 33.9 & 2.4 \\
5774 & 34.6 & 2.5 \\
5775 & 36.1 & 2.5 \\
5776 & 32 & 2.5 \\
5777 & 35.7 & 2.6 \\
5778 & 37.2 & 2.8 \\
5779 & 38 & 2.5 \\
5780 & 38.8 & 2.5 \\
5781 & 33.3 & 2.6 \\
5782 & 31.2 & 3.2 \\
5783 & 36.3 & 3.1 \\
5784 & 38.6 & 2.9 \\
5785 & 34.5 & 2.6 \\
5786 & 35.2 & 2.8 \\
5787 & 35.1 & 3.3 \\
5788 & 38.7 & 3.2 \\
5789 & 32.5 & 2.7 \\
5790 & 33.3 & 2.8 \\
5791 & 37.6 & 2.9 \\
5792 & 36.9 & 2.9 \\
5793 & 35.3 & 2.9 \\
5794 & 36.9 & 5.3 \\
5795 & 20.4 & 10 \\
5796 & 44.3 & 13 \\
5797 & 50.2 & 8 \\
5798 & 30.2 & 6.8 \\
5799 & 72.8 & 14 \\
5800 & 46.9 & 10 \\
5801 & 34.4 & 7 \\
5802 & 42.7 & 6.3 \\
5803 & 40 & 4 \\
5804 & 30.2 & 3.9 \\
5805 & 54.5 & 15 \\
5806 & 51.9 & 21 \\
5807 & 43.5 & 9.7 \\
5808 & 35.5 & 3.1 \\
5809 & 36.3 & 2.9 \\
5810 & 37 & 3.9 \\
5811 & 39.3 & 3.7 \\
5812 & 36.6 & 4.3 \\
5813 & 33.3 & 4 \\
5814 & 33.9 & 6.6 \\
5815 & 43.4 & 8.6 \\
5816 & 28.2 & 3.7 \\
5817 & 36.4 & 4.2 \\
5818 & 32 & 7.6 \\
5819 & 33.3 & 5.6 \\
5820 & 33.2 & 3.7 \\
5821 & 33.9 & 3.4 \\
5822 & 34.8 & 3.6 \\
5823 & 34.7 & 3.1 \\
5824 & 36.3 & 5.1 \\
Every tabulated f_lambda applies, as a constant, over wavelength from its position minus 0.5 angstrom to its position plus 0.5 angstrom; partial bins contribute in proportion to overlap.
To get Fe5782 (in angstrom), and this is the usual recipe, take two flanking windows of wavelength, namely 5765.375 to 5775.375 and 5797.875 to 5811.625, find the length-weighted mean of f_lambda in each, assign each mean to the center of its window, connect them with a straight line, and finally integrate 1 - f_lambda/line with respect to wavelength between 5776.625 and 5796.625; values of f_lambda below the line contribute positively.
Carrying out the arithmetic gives 2.0 angstrom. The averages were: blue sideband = 36.6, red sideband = 42.8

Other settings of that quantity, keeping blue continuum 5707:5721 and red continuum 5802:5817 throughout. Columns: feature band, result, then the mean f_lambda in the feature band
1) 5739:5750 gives 0.4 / 34.2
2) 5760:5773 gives 0.0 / 36.7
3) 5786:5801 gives -0.4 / 39.1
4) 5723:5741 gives -0.5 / 35.9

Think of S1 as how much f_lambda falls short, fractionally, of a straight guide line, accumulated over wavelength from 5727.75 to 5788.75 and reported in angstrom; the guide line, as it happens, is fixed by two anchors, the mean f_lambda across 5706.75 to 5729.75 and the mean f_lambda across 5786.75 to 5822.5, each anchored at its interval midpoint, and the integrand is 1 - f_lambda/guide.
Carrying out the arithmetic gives 1.58 angstrom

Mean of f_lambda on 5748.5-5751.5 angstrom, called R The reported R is 32.4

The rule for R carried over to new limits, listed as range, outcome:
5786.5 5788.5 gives 36.9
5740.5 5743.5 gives 37.2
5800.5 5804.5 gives 36.8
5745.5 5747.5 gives 34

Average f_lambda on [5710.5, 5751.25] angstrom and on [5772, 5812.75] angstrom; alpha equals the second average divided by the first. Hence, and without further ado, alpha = 1.09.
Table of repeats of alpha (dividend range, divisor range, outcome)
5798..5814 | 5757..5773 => 1.15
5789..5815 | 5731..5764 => 1.13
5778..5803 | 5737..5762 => 1.09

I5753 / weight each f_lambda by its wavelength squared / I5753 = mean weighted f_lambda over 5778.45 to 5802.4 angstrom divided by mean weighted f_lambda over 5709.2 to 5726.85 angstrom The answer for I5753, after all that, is 1.13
